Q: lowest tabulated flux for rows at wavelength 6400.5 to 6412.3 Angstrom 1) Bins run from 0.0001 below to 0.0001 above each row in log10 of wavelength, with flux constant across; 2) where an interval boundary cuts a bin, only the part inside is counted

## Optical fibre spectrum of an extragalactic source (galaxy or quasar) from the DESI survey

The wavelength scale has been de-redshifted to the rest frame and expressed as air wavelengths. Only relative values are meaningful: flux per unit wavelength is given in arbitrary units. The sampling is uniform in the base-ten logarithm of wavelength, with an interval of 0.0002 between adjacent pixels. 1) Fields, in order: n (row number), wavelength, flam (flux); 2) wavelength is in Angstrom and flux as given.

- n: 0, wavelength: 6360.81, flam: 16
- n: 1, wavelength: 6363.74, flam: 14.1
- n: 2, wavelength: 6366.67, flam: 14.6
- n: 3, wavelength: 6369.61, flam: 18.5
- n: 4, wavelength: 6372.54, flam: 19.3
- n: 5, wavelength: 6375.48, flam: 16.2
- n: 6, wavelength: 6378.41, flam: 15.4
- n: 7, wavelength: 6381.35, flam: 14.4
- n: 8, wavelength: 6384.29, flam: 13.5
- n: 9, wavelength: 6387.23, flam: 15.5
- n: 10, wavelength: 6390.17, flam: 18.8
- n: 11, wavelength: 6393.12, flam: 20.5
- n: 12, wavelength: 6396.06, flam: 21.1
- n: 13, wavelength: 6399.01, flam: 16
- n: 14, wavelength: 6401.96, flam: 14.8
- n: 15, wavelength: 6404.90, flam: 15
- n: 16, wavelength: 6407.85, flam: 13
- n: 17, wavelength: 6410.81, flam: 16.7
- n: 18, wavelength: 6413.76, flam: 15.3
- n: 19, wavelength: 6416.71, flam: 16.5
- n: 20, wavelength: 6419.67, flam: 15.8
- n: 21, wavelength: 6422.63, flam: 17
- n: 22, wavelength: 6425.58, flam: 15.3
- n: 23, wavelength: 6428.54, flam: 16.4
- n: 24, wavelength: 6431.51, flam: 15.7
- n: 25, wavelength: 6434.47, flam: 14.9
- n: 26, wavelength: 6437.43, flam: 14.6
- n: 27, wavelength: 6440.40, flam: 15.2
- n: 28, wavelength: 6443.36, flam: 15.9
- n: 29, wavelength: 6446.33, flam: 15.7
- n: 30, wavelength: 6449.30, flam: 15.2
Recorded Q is 13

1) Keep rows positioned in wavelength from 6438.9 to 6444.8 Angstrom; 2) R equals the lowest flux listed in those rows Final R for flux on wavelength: 15.2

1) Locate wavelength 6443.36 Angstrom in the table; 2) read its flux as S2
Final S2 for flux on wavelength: 15.9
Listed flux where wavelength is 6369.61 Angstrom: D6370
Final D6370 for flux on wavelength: 18.5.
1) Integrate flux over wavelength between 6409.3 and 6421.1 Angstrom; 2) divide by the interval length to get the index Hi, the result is 16.1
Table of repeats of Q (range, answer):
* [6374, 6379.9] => 15.4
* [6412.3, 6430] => 15.3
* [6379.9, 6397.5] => 13.5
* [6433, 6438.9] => 14.6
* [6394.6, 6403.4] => 14.8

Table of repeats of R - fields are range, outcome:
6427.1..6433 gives 15.7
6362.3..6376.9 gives 14.1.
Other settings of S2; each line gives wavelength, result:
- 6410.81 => 16.7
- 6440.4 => 15.2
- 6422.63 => 17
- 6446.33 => 15.7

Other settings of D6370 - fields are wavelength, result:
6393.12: 20.5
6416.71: 16.5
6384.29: 13.5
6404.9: 15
